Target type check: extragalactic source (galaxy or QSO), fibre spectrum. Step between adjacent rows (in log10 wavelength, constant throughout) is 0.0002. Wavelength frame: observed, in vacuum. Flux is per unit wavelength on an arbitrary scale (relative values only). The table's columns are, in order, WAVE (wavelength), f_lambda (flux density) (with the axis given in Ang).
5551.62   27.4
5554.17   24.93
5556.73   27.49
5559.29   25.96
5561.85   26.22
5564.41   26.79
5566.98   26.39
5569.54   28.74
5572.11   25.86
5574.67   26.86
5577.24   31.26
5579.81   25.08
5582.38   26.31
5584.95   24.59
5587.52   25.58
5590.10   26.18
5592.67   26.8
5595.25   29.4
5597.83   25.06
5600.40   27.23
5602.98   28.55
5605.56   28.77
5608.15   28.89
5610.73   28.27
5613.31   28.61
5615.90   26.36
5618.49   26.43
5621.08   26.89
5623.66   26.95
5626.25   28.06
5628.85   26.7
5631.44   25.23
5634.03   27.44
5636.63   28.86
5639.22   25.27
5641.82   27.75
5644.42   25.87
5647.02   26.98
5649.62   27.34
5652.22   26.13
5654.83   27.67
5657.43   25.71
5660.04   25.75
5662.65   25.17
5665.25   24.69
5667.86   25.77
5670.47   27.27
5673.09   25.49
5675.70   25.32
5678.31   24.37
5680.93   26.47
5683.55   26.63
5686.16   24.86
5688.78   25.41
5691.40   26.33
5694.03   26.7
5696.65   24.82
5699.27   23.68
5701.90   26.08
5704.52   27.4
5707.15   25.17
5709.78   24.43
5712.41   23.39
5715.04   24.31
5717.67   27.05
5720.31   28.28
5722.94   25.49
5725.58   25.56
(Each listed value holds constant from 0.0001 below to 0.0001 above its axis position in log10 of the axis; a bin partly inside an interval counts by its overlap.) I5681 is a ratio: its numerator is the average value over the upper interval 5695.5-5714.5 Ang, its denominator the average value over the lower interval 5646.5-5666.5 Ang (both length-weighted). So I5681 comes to 0.95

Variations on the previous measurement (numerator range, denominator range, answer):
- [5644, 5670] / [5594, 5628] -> 0.95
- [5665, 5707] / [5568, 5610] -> 0.95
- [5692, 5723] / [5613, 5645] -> 0.95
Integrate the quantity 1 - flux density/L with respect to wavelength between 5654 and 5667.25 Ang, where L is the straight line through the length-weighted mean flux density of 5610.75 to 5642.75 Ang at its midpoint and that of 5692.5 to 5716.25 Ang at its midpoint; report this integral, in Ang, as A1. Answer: 0.25 Ang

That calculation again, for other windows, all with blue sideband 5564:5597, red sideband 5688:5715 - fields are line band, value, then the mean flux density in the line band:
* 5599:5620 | -1.1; 27.9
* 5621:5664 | -1.0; 26.7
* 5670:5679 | 0.0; 25.5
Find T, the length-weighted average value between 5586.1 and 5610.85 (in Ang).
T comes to 27.4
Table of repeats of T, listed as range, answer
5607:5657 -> 27.1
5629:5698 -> 26.1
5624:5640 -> 27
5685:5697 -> 25.7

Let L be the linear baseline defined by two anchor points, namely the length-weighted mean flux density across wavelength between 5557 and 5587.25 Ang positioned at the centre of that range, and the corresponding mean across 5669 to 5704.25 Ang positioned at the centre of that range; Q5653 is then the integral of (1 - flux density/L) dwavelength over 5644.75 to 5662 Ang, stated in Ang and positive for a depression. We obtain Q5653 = -0.3 Ang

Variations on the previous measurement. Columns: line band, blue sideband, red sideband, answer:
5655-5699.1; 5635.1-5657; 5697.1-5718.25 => 0.6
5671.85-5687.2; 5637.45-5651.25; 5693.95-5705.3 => 0.3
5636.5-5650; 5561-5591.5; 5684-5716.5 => -0.5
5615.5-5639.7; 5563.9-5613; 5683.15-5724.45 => -0.2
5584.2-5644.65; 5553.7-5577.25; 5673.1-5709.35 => -1.7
